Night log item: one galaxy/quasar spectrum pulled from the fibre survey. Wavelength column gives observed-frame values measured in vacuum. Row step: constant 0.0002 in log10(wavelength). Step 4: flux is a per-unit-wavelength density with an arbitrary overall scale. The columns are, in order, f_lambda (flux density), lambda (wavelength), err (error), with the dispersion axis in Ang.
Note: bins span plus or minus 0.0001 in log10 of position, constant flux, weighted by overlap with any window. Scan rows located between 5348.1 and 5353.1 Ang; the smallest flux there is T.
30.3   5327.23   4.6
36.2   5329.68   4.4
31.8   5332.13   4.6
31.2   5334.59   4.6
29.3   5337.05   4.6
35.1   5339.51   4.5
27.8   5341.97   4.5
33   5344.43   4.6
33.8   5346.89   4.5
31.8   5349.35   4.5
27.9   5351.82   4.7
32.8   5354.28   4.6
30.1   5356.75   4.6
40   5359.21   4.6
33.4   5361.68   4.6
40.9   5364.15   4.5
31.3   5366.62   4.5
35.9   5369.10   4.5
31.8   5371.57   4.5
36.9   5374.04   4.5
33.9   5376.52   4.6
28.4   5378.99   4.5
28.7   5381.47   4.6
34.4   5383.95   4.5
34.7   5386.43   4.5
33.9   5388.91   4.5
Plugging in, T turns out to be 27.9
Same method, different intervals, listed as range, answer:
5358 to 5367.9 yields 31.3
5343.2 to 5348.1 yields 33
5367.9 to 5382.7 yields 28.4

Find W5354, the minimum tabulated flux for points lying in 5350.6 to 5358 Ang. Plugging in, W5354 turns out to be 27.9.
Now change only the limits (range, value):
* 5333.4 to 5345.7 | 27.8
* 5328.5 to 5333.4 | 31.8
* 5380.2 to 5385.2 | 28.7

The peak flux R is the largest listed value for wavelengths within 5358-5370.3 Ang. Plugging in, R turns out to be 40.9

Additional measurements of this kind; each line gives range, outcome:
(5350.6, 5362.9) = 40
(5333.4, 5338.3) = 31.2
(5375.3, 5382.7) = 33.9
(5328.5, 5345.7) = 36.2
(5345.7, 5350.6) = 33.8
